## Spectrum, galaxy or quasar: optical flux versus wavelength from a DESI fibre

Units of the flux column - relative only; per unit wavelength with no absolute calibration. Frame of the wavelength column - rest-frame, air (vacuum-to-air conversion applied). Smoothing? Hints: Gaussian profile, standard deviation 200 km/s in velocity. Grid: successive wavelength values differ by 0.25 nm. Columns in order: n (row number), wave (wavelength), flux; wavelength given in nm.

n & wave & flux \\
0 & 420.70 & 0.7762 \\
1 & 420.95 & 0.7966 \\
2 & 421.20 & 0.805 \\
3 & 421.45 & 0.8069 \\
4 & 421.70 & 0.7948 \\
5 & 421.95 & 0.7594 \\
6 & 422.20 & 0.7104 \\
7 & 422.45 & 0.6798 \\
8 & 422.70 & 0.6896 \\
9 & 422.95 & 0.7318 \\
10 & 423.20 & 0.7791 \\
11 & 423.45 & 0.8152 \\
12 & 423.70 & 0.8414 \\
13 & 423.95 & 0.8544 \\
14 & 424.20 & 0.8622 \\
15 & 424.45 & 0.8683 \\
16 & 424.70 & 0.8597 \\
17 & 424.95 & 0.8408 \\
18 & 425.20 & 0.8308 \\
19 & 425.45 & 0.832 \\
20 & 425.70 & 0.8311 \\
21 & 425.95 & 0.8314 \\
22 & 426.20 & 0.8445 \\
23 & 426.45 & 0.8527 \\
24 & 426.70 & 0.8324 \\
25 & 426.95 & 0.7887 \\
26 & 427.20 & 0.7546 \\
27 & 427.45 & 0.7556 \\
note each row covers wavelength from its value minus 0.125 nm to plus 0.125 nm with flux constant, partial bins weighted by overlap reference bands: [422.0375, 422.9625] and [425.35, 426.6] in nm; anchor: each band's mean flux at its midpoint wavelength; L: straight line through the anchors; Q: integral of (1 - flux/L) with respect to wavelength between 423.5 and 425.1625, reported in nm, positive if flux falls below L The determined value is -0.17 nm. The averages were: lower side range 0.702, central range 0.851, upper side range 0.838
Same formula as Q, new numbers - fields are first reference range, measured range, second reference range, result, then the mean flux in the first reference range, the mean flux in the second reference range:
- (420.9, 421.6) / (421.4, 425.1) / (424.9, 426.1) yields 0.11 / 0.803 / 0.833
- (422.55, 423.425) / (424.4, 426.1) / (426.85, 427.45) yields -0.19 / 0.741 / 0.768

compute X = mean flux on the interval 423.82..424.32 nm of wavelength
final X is 0.858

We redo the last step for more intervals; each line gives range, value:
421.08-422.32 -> 0.775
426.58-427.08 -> 0.81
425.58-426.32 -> 0.836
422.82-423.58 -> 0.775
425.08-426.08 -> 0.831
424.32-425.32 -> 0.85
